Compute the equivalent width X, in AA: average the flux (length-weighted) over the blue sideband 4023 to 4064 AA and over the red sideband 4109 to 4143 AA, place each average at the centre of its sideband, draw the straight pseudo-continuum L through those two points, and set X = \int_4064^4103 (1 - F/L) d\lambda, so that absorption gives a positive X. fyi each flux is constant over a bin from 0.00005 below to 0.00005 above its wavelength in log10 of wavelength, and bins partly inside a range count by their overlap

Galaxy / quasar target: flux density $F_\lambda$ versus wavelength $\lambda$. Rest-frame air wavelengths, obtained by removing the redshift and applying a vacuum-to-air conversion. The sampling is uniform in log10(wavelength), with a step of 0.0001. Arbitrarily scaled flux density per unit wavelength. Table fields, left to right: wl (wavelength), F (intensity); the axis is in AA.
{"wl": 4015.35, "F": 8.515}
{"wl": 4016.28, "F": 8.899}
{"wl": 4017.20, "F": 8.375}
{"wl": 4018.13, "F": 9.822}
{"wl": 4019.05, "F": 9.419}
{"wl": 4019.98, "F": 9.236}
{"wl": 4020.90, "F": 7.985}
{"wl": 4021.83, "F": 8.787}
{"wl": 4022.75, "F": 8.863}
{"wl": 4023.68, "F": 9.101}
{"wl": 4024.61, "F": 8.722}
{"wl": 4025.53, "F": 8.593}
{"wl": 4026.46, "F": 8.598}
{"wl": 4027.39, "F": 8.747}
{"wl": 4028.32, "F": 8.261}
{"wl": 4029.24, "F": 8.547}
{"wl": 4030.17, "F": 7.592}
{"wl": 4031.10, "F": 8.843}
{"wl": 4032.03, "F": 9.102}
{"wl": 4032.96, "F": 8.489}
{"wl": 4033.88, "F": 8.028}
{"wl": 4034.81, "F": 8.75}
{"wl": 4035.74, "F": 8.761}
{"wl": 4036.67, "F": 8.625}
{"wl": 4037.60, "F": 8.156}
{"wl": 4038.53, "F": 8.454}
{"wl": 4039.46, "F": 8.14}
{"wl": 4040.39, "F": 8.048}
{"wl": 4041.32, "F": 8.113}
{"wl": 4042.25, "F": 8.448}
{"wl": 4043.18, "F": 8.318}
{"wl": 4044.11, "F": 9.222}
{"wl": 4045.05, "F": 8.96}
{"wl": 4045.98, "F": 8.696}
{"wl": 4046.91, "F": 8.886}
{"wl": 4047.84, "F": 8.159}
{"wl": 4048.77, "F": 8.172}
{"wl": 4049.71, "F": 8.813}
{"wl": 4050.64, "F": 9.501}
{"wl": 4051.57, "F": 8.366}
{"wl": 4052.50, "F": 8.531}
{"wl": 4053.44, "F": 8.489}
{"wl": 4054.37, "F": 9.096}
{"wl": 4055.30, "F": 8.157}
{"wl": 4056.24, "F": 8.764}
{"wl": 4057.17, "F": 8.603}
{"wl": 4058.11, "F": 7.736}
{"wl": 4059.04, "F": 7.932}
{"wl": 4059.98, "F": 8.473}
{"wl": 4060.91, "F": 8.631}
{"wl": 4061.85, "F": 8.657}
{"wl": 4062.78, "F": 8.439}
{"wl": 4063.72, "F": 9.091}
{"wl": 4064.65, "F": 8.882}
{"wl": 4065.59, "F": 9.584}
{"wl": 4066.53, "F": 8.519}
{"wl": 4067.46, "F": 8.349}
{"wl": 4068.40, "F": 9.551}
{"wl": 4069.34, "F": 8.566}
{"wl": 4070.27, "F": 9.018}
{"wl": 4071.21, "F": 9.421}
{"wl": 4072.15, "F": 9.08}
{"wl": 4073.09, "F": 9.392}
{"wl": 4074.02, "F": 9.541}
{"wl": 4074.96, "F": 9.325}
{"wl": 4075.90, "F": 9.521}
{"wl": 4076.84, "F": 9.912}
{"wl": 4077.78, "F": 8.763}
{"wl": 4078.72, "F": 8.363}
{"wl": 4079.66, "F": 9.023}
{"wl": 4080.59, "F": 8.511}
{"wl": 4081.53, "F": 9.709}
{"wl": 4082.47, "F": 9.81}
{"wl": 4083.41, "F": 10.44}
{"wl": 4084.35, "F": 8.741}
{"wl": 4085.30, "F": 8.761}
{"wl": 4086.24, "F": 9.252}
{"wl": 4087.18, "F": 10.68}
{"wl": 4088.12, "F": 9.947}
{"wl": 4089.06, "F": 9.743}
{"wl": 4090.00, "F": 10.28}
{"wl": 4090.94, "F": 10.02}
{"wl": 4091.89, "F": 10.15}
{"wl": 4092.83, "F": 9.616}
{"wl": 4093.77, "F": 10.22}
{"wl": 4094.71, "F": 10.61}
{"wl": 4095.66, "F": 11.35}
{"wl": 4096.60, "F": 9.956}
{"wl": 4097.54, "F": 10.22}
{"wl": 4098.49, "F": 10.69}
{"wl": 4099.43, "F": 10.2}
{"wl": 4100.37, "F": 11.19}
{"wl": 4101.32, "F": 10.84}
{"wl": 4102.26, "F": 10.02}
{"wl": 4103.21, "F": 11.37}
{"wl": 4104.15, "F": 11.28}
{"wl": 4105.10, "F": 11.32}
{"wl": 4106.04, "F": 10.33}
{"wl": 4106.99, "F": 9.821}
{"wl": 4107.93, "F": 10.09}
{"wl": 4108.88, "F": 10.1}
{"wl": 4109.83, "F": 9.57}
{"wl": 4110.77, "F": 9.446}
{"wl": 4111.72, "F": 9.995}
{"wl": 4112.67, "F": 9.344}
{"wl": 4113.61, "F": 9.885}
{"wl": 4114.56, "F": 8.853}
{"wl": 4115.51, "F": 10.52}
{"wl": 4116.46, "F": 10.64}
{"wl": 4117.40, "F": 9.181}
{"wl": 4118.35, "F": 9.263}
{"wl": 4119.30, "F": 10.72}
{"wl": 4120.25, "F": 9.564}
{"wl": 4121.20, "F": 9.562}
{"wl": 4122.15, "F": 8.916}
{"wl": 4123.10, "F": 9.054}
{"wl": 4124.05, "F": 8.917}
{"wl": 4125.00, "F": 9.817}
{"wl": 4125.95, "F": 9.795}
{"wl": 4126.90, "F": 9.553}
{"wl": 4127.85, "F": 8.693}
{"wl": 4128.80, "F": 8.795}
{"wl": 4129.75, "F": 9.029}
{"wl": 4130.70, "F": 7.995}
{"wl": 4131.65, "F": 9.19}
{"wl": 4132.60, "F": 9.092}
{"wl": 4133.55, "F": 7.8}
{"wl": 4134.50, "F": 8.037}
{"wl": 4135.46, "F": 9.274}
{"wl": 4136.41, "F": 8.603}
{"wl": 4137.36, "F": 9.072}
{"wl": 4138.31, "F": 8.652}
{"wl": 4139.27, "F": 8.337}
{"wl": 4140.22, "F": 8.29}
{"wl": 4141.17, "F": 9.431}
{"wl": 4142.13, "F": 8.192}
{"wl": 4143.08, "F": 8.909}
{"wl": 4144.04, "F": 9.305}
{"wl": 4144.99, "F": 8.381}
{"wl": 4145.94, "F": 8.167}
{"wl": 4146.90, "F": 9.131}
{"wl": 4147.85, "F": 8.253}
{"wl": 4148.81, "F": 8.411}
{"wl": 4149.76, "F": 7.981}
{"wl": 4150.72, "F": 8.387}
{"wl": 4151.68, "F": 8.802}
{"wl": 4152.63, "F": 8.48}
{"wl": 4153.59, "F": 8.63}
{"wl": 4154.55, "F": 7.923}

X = -3.6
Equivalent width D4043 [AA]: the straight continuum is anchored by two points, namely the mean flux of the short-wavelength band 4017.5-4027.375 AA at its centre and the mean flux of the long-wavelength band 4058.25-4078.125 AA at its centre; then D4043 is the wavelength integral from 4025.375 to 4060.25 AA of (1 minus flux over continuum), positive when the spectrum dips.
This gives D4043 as 1.65 AA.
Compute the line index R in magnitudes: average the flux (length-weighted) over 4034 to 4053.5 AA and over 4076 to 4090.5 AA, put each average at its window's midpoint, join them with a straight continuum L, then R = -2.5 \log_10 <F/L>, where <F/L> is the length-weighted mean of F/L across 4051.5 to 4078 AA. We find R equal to 0.02 mag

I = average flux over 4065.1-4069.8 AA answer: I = 8.9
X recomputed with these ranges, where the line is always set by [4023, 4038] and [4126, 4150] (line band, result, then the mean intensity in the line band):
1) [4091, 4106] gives -3.4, 10.6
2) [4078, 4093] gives -1.6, 9.55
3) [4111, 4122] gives -1.4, 9.74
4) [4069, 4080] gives -0.7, 9.17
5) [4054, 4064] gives 0.1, 8.49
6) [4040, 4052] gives 0.0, 8.6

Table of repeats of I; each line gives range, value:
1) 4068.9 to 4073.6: 9.12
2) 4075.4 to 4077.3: 9.69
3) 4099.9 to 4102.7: 10.7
